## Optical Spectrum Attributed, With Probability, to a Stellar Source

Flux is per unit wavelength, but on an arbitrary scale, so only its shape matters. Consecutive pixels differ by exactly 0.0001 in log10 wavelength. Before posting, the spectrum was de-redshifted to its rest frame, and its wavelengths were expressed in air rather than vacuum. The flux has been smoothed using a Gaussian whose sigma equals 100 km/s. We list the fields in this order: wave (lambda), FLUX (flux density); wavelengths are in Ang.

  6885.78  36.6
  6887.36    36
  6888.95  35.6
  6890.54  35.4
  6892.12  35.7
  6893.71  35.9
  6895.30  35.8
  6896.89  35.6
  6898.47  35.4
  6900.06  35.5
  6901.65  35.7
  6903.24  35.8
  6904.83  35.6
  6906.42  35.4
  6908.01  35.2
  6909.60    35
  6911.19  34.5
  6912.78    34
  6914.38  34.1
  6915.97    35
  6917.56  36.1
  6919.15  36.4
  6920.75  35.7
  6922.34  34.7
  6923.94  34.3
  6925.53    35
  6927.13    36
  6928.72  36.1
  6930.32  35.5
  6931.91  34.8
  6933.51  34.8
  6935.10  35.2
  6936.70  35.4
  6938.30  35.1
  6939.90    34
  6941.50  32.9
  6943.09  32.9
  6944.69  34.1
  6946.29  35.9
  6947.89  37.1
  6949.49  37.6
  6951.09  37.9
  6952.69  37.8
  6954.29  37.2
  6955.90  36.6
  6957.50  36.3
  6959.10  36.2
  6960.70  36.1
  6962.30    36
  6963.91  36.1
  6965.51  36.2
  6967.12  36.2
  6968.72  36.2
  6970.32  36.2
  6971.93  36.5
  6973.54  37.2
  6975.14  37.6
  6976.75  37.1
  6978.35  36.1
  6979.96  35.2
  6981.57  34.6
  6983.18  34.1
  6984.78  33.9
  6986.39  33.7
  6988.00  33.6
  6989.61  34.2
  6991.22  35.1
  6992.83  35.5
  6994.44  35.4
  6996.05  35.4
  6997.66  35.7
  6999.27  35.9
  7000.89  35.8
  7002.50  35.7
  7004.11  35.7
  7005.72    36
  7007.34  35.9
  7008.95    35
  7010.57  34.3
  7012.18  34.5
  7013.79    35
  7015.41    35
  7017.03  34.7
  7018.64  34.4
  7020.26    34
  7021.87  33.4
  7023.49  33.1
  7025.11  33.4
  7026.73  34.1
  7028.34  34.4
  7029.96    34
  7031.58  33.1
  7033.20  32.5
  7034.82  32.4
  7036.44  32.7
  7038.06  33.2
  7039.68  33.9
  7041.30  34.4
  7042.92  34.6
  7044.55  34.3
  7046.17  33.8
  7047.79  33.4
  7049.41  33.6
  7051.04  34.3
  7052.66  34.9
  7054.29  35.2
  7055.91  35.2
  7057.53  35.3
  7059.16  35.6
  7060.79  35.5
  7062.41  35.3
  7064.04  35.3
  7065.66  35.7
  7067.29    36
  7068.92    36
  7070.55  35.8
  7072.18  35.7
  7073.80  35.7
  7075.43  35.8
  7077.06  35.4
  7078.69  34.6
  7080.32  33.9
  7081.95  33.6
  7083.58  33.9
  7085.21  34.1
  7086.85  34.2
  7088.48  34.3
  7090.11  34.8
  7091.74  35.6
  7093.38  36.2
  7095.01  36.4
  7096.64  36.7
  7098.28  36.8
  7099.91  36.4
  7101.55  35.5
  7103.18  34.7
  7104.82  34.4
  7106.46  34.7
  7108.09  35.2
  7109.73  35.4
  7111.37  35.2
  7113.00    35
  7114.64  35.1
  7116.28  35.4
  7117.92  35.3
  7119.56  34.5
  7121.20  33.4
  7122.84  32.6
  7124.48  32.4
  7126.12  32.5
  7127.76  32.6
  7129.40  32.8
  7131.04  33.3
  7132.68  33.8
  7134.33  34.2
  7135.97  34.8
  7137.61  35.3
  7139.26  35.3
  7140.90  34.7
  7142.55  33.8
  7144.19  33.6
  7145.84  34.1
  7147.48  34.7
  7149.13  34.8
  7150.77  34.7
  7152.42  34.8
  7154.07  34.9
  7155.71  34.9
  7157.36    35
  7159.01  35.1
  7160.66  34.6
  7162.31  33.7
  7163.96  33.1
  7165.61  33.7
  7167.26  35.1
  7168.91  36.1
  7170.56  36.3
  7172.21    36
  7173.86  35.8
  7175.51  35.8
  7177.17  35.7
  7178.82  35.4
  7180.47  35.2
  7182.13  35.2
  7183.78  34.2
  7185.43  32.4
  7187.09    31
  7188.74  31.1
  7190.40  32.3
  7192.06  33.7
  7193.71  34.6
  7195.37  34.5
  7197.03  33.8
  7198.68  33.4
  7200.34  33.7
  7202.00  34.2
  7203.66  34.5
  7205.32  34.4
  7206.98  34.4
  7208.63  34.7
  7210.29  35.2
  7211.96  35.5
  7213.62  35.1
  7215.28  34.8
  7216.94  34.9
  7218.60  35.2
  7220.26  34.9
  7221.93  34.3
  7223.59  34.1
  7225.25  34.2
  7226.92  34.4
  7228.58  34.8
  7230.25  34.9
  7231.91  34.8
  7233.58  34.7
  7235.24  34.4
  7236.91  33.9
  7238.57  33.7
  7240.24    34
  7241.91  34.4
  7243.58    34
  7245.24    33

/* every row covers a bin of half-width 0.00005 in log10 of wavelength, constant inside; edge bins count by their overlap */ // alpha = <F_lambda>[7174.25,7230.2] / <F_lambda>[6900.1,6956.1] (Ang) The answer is 1.0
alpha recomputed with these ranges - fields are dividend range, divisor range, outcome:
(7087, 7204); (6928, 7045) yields 0.98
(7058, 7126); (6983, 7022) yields 1.00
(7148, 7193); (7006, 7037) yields 1.01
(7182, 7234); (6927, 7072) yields 0.97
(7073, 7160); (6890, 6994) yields 0.98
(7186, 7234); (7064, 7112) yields 0.97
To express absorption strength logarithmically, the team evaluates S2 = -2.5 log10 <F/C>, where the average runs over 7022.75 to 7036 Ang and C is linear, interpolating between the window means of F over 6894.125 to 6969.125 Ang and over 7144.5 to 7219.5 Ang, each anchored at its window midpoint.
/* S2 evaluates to 0.06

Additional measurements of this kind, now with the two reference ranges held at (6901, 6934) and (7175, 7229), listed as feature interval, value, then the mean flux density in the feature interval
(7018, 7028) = 0.04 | 33.8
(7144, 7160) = -0.01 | 34.7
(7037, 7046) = 0.03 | 34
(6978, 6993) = 0.02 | 34.5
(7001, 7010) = -0.02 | 35.6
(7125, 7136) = 0.04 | 33.3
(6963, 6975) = -0.04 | 36.4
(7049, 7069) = -0.01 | 35.2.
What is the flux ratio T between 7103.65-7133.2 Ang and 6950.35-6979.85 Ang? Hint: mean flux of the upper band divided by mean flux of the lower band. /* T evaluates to 0.9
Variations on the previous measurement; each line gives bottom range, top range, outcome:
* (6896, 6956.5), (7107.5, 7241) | 0.97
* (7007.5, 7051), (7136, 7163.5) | 1.02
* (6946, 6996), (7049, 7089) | 0.97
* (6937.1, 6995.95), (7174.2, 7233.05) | 0.96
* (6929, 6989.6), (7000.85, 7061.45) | 0.96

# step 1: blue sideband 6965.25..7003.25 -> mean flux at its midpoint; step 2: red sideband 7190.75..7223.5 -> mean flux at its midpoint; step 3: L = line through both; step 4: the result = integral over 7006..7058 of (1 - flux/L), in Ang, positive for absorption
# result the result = 1.7 Ang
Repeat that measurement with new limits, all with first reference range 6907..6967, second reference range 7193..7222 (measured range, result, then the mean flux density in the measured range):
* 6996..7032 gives 0.5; 34.7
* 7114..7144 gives 0.7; 34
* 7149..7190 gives 0.2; 34.6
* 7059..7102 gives -0.4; 35.4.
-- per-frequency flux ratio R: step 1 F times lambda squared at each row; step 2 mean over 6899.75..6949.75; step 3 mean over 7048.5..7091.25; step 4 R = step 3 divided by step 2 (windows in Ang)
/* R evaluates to 1.04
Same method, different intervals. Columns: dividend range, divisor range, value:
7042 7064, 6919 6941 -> 1.02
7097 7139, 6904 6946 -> 1.04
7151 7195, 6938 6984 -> 1.02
